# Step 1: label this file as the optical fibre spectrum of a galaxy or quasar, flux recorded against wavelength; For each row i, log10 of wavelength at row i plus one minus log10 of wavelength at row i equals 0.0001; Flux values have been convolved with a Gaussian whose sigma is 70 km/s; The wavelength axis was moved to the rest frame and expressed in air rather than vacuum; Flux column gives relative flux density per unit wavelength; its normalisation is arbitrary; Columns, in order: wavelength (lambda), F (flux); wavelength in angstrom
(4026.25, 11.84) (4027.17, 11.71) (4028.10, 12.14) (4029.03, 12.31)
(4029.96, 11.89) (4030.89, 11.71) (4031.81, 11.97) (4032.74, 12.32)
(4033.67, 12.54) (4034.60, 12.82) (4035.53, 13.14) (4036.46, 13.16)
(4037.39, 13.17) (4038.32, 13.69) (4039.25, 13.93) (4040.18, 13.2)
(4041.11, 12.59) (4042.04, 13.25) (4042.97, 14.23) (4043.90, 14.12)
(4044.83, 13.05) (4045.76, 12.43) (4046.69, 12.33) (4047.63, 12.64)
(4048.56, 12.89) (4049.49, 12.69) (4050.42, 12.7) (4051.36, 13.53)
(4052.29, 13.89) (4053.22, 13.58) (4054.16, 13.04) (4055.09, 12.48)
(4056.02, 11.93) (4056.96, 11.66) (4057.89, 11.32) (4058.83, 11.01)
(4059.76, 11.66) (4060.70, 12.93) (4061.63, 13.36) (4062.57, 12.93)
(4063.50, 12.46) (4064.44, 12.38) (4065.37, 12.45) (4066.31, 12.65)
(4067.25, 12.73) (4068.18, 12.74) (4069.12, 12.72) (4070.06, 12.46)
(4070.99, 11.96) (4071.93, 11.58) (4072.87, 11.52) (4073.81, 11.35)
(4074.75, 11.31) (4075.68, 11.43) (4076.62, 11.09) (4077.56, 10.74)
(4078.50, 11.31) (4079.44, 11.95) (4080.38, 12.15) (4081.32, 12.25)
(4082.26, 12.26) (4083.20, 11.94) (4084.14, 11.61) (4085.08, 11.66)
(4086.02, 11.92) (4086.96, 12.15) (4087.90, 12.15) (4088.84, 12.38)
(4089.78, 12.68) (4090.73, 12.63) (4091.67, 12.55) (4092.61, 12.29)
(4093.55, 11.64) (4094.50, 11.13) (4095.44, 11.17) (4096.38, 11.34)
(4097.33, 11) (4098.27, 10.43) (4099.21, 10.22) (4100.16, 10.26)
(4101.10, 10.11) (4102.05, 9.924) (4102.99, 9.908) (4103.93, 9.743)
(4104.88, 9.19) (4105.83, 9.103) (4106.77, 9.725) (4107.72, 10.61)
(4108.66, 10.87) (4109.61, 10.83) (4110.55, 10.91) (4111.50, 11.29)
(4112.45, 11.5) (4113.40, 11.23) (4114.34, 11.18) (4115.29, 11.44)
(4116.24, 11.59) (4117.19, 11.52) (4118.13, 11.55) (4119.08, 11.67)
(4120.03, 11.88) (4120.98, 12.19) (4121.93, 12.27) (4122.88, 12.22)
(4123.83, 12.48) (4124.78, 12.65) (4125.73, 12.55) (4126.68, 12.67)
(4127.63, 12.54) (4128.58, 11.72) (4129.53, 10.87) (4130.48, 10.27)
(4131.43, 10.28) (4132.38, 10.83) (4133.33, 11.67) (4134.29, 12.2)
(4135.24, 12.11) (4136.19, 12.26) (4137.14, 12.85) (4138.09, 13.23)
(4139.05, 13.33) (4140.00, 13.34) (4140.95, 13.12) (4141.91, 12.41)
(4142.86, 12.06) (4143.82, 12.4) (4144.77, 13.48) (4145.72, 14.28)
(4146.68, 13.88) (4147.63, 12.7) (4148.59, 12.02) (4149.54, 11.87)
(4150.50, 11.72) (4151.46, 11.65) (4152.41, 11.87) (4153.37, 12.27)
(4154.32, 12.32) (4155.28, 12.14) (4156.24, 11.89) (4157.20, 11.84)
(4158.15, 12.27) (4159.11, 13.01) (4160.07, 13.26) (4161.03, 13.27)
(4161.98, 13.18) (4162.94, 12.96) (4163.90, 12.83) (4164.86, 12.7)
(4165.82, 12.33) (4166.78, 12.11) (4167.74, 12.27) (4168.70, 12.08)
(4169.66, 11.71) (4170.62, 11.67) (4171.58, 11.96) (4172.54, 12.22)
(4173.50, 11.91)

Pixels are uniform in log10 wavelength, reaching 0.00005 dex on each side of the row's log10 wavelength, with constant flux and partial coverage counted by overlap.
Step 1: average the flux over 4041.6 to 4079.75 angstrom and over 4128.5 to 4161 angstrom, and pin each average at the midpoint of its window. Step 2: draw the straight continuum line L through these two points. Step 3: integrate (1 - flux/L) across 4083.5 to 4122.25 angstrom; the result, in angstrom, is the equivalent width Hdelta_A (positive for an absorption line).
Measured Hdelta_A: 3.59 angstrom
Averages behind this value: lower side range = 12.4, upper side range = 12.3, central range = 11.2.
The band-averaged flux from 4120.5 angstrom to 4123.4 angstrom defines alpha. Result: 12.2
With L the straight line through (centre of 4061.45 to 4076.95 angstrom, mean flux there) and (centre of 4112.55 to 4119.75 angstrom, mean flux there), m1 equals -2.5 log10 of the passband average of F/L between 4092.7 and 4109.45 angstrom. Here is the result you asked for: 0.13 mag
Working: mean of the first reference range 12.2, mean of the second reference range 11.5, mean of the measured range 10.4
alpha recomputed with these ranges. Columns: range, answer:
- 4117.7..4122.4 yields 11.9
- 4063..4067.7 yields 12.5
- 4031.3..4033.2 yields 12.2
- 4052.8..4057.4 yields 12.5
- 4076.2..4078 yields 10.9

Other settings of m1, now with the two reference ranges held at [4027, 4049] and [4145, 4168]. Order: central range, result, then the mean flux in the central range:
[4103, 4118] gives 0.18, 10.7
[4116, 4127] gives 0.05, 12.1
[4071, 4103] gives 0.11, 11.5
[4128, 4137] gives 0.10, 11.4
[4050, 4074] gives 0.03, 12.4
